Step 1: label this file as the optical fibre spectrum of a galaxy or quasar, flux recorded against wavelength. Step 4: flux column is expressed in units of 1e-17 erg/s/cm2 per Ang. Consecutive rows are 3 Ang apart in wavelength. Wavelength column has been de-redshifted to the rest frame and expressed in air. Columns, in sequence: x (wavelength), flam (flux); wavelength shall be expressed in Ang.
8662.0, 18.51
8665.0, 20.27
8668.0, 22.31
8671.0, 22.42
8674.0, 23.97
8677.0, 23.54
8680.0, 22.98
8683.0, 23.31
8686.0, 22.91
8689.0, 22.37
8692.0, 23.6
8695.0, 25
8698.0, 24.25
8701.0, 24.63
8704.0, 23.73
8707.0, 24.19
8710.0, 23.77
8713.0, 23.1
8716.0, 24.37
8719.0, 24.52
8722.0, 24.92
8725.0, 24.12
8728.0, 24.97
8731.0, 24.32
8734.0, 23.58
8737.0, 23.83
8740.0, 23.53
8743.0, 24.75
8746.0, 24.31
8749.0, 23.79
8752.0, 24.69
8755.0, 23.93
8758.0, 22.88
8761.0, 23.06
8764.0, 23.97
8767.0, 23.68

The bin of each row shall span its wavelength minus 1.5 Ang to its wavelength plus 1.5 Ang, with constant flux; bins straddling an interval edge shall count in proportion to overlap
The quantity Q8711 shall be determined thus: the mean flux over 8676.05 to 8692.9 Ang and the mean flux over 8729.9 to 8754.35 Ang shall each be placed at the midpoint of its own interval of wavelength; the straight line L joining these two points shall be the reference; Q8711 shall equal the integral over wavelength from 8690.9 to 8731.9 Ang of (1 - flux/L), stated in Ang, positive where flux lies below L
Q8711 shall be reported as -1.2 Ang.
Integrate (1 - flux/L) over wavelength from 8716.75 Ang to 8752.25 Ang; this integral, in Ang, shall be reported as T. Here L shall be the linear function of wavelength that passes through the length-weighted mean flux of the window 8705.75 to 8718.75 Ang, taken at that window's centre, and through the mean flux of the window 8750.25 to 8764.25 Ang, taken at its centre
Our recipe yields -0.7 Ang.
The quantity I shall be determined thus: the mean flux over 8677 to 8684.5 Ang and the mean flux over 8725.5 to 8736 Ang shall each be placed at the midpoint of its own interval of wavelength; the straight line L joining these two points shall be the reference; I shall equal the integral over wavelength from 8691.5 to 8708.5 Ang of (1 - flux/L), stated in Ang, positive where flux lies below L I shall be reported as -0.5 Ang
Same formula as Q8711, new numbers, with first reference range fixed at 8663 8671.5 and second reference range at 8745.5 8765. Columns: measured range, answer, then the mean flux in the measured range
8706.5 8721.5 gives -0.9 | 24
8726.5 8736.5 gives -0.5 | 24.2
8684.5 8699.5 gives -1.1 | 23.6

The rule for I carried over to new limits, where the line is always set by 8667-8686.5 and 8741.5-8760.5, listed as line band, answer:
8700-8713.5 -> -0.26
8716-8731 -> -0.58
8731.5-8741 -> 0.04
